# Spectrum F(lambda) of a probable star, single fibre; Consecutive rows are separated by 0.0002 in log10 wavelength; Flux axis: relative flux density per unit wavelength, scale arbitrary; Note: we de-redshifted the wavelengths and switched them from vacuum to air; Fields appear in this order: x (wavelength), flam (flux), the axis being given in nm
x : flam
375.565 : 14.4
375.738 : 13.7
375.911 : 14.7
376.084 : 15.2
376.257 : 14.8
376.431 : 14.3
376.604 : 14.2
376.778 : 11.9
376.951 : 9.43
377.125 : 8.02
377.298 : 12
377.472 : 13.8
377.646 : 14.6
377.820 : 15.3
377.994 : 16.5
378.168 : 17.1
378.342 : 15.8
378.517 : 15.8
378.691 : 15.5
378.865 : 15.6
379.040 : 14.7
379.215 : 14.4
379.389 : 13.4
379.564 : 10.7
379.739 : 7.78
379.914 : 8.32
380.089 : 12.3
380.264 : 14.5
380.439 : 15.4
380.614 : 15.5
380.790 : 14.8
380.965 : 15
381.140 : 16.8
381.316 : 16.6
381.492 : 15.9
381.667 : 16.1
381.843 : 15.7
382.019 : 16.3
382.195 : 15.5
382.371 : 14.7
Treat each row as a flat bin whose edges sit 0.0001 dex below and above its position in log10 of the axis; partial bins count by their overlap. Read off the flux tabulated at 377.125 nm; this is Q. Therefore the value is 8.02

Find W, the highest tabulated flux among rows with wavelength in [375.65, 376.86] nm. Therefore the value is 15.2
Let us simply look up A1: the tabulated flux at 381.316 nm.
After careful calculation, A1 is 16.6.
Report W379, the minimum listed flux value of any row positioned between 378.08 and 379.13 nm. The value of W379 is 14.7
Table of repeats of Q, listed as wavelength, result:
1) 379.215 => 14.4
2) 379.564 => 10.7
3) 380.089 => 12.3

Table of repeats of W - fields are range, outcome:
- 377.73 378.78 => 17.1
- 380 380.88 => 15.5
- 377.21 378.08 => 16.5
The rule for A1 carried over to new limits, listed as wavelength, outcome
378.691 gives 15.5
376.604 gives 14.2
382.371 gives 14.7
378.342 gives 15.8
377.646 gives 14.6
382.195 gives 15.5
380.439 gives 15.4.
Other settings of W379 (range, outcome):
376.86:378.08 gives 8.02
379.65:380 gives 7.78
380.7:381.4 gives 14.8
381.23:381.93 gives 15.7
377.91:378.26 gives 16.5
